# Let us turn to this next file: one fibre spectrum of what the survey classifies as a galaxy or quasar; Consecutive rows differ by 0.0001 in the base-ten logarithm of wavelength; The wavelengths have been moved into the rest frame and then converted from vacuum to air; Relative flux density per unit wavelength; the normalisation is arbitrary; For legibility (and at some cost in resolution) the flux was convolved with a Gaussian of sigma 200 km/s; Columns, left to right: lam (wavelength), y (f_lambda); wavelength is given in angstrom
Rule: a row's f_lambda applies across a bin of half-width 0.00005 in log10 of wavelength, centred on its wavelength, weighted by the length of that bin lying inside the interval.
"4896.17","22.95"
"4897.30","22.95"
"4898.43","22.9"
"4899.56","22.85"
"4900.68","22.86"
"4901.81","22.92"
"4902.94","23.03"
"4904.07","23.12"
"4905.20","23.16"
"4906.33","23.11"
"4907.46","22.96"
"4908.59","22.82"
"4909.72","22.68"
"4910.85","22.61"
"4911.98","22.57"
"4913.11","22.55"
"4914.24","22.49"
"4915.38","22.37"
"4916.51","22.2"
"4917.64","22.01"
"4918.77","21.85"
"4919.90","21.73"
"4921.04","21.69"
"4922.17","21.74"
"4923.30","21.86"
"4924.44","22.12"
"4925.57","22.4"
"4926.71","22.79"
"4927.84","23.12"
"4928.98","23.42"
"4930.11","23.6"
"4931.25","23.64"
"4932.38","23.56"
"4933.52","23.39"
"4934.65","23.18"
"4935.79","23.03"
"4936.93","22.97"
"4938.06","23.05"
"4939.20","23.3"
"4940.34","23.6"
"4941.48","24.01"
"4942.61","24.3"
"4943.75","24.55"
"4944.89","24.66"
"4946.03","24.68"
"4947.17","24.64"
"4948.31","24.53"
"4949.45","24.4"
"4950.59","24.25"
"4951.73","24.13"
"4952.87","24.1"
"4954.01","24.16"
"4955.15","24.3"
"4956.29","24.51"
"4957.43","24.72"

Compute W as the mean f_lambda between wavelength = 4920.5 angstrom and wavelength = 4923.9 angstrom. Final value 21.8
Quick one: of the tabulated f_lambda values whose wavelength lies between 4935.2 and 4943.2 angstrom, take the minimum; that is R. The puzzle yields 22.97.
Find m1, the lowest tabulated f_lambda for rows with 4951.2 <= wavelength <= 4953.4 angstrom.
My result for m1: 24.1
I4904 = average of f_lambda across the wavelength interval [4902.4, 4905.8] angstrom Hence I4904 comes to 23.1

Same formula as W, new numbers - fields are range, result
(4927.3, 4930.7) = 23.4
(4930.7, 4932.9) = 23.7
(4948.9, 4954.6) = 24.2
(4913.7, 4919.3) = 22.2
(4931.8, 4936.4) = 23.3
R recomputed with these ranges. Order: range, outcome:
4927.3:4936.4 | 23.03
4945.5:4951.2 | 24.25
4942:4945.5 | 24.3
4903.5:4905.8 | 23.12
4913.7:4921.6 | 21.69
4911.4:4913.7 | 22.55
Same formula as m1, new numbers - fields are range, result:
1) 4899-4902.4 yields 22.85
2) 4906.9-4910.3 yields 22.68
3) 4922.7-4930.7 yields 21.86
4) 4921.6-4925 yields 21.74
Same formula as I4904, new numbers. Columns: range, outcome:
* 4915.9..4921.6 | 21.9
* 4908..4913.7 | 22.7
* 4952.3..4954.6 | 24.1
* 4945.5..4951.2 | 24.5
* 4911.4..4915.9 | 22.5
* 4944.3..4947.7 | 24.6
